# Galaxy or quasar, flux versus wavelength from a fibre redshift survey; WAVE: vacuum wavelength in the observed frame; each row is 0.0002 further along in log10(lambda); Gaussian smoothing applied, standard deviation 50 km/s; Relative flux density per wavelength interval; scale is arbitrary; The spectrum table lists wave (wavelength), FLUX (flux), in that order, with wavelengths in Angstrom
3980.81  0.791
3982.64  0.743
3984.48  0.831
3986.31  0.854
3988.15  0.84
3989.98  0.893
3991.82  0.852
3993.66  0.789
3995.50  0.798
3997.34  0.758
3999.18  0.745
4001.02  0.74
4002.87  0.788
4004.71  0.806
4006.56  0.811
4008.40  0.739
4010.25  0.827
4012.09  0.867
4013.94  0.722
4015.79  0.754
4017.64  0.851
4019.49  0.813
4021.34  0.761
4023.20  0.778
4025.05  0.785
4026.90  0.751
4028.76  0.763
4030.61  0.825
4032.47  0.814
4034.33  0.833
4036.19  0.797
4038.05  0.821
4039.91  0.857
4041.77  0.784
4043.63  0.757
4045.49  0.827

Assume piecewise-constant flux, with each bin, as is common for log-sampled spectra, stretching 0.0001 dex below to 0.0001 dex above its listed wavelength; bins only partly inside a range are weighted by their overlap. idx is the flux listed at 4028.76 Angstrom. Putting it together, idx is 0.763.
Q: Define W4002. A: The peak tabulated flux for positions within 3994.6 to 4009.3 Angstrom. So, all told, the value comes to 0.811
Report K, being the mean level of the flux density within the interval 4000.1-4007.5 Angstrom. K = 0.786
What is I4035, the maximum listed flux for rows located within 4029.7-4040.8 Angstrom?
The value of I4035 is 0.857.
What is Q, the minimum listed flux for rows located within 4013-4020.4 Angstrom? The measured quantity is 0.722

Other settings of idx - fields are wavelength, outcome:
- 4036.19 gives 0.797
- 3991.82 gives 0.852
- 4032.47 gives 0.814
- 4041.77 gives 0.784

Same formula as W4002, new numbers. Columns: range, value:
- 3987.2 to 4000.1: 0.893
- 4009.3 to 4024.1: 0.867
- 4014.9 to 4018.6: 0.851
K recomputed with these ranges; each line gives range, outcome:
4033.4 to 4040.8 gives 0.826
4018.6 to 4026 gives 0.784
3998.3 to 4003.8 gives 0.758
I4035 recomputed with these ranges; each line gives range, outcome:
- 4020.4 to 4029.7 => 0.785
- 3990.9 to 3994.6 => 0.852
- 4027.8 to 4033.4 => 0.825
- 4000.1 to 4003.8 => 0.788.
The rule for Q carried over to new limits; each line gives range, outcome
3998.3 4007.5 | 0.74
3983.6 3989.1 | 0.831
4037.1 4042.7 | 0.784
